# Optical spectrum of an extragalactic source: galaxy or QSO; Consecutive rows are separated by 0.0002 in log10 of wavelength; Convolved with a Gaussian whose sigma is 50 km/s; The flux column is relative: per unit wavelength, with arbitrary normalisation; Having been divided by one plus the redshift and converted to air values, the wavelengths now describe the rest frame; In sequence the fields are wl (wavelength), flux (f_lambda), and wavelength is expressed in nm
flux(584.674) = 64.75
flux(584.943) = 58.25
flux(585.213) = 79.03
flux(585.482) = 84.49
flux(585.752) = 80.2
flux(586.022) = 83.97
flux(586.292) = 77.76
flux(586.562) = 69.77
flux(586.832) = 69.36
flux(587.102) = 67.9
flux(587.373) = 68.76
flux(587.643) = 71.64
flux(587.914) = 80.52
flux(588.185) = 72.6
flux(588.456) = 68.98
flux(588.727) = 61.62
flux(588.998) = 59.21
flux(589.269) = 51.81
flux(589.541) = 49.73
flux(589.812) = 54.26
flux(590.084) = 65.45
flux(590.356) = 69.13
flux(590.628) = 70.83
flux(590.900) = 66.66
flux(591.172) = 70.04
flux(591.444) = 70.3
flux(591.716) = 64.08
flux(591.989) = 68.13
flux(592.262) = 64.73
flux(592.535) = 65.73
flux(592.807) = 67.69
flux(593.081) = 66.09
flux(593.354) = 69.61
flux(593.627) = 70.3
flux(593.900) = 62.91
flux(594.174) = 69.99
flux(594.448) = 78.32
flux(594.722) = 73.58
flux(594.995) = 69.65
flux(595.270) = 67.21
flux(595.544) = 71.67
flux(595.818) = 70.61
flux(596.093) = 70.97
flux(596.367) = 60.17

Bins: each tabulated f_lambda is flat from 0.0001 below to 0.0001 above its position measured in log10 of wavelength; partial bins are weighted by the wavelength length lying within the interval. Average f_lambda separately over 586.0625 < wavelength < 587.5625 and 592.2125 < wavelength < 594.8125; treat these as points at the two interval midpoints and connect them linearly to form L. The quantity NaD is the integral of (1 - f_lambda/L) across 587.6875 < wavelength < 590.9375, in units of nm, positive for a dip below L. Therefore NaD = 0.29 nm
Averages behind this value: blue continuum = 71.6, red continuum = 68.9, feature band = 64.4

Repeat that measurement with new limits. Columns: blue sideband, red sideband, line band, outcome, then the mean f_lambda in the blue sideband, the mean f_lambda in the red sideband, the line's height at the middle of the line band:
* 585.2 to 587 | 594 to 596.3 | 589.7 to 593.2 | 0.34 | 77.6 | 71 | 73.7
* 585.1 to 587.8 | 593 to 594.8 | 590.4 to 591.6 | 0.05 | 75.3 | 70.1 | 72.1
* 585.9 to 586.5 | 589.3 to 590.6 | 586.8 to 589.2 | 0.06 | 79.4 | 59.9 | 70.1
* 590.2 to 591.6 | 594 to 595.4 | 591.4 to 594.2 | 0.13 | 69.3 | 71.5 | 70.4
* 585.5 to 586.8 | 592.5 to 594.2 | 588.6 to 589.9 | 0.32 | 77.8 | 67.4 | 73.3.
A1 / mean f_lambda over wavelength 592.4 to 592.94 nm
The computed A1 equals 66.8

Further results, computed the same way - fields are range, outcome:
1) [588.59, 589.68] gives 55.6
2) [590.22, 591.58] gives 69.4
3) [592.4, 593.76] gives 67.9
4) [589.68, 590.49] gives 62.9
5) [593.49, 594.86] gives 71.1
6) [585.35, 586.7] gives 79.2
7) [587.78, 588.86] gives 70.9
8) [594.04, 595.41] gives 71.7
